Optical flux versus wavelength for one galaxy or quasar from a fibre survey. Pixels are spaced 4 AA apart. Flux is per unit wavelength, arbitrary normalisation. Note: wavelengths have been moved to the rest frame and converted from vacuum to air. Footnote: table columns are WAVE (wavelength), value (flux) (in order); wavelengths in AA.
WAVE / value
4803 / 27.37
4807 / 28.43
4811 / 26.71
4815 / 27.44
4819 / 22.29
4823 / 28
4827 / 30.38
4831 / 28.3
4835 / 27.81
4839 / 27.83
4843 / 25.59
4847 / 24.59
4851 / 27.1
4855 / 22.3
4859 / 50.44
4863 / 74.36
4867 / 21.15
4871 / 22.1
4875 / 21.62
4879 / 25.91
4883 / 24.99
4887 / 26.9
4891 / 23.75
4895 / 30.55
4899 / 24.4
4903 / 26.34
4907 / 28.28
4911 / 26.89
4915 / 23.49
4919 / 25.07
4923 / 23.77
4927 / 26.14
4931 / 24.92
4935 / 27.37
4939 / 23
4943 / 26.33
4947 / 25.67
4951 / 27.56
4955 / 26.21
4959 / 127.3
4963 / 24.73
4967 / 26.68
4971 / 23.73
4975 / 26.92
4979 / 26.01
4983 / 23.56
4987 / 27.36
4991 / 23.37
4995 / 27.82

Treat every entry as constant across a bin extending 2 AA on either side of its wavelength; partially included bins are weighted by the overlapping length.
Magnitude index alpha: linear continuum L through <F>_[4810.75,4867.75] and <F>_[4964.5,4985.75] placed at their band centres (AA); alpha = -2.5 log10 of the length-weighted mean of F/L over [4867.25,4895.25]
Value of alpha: 0.199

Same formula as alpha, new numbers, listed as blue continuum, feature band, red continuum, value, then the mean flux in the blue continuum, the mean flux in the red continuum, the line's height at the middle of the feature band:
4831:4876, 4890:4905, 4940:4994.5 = 0.21 mag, 31.4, 33.1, 32.1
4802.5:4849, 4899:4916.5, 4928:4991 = 0.16 mag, 27.1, 32.1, 30.1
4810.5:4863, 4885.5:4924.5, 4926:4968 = 0.27 mag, 30.2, 35.5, 33.5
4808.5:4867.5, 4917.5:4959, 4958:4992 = 0.10 mag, 31.2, 34.4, 33.5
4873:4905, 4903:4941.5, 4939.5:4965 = 0.31 mag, 25.6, 41.8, 34.1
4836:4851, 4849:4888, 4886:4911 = -0.20 mag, 26.3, 26.7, 26.5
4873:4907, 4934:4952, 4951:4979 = 0.36 mag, 25.7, 40.3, 36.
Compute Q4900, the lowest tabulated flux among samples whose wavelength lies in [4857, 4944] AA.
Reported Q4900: 21.15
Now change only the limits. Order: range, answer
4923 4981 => 23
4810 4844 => 22.29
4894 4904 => 24.4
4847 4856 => 22.3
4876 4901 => 23.75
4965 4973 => 23.73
